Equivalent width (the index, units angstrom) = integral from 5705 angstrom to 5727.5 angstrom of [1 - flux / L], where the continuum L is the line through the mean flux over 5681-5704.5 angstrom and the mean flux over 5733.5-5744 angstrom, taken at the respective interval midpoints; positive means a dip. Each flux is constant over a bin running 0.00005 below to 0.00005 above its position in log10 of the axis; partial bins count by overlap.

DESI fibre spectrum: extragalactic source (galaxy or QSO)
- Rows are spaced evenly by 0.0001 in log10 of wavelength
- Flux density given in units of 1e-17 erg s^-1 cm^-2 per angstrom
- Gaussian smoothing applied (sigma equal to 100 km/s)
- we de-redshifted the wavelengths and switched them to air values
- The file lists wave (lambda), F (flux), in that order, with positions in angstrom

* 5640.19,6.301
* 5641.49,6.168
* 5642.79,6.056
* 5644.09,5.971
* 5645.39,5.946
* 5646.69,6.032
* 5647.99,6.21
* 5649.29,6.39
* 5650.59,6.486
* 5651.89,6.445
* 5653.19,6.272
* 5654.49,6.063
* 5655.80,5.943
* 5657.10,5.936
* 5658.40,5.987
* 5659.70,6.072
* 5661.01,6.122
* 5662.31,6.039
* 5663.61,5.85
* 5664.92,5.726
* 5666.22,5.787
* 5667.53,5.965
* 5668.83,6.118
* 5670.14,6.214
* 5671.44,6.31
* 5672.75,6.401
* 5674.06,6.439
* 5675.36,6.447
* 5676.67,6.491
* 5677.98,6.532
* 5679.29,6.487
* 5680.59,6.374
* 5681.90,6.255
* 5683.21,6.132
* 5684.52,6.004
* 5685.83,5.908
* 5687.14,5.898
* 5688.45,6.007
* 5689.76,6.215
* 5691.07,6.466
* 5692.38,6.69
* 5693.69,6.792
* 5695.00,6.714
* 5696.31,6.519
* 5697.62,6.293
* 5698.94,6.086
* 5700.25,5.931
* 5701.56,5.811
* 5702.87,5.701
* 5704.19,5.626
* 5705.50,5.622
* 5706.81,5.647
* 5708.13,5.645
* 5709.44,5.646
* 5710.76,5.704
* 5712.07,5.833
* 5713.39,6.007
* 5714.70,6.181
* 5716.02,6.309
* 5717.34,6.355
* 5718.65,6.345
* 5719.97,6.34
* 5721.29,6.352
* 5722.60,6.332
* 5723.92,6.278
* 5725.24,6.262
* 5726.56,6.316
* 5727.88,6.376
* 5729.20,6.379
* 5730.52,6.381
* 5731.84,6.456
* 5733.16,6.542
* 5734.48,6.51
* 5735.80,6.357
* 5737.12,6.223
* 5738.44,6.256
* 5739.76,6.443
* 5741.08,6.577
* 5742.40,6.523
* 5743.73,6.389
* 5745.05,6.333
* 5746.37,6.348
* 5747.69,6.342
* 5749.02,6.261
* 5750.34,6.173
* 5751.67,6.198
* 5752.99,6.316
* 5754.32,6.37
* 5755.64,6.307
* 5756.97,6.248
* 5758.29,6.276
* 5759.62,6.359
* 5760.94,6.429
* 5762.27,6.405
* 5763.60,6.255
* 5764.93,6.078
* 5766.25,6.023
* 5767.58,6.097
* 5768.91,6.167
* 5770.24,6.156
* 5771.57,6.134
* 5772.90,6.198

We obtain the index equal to 0.8 angstrom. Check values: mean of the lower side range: 6.18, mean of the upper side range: 6.41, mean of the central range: 6.08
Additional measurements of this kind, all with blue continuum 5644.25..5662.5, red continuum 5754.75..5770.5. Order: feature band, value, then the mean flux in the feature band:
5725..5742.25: -0.5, 6.4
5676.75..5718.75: 0.4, 6.12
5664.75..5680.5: -0.3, 6.27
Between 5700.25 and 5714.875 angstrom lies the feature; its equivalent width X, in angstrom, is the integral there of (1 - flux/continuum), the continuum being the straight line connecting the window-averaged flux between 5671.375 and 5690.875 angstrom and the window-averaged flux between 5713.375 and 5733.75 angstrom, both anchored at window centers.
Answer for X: 1.3 angstrom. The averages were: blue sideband 6.26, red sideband 6.33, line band 5.76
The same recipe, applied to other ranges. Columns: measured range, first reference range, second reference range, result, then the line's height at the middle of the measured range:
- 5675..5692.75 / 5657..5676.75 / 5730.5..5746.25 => -0.24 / 6.19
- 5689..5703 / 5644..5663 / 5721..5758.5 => -0.16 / 6.24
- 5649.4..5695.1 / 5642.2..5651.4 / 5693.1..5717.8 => -0.85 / 6.1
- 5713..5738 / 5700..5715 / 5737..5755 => -1.23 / 6.04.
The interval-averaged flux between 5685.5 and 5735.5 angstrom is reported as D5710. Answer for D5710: 6.17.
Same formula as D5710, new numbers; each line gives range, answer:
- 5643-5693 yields 6.17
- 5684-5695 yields 6.28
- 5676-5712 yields 6.11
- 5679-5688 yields 6.14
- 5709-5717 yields 5.97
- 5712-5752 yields 6.33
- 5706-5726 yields 6.08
